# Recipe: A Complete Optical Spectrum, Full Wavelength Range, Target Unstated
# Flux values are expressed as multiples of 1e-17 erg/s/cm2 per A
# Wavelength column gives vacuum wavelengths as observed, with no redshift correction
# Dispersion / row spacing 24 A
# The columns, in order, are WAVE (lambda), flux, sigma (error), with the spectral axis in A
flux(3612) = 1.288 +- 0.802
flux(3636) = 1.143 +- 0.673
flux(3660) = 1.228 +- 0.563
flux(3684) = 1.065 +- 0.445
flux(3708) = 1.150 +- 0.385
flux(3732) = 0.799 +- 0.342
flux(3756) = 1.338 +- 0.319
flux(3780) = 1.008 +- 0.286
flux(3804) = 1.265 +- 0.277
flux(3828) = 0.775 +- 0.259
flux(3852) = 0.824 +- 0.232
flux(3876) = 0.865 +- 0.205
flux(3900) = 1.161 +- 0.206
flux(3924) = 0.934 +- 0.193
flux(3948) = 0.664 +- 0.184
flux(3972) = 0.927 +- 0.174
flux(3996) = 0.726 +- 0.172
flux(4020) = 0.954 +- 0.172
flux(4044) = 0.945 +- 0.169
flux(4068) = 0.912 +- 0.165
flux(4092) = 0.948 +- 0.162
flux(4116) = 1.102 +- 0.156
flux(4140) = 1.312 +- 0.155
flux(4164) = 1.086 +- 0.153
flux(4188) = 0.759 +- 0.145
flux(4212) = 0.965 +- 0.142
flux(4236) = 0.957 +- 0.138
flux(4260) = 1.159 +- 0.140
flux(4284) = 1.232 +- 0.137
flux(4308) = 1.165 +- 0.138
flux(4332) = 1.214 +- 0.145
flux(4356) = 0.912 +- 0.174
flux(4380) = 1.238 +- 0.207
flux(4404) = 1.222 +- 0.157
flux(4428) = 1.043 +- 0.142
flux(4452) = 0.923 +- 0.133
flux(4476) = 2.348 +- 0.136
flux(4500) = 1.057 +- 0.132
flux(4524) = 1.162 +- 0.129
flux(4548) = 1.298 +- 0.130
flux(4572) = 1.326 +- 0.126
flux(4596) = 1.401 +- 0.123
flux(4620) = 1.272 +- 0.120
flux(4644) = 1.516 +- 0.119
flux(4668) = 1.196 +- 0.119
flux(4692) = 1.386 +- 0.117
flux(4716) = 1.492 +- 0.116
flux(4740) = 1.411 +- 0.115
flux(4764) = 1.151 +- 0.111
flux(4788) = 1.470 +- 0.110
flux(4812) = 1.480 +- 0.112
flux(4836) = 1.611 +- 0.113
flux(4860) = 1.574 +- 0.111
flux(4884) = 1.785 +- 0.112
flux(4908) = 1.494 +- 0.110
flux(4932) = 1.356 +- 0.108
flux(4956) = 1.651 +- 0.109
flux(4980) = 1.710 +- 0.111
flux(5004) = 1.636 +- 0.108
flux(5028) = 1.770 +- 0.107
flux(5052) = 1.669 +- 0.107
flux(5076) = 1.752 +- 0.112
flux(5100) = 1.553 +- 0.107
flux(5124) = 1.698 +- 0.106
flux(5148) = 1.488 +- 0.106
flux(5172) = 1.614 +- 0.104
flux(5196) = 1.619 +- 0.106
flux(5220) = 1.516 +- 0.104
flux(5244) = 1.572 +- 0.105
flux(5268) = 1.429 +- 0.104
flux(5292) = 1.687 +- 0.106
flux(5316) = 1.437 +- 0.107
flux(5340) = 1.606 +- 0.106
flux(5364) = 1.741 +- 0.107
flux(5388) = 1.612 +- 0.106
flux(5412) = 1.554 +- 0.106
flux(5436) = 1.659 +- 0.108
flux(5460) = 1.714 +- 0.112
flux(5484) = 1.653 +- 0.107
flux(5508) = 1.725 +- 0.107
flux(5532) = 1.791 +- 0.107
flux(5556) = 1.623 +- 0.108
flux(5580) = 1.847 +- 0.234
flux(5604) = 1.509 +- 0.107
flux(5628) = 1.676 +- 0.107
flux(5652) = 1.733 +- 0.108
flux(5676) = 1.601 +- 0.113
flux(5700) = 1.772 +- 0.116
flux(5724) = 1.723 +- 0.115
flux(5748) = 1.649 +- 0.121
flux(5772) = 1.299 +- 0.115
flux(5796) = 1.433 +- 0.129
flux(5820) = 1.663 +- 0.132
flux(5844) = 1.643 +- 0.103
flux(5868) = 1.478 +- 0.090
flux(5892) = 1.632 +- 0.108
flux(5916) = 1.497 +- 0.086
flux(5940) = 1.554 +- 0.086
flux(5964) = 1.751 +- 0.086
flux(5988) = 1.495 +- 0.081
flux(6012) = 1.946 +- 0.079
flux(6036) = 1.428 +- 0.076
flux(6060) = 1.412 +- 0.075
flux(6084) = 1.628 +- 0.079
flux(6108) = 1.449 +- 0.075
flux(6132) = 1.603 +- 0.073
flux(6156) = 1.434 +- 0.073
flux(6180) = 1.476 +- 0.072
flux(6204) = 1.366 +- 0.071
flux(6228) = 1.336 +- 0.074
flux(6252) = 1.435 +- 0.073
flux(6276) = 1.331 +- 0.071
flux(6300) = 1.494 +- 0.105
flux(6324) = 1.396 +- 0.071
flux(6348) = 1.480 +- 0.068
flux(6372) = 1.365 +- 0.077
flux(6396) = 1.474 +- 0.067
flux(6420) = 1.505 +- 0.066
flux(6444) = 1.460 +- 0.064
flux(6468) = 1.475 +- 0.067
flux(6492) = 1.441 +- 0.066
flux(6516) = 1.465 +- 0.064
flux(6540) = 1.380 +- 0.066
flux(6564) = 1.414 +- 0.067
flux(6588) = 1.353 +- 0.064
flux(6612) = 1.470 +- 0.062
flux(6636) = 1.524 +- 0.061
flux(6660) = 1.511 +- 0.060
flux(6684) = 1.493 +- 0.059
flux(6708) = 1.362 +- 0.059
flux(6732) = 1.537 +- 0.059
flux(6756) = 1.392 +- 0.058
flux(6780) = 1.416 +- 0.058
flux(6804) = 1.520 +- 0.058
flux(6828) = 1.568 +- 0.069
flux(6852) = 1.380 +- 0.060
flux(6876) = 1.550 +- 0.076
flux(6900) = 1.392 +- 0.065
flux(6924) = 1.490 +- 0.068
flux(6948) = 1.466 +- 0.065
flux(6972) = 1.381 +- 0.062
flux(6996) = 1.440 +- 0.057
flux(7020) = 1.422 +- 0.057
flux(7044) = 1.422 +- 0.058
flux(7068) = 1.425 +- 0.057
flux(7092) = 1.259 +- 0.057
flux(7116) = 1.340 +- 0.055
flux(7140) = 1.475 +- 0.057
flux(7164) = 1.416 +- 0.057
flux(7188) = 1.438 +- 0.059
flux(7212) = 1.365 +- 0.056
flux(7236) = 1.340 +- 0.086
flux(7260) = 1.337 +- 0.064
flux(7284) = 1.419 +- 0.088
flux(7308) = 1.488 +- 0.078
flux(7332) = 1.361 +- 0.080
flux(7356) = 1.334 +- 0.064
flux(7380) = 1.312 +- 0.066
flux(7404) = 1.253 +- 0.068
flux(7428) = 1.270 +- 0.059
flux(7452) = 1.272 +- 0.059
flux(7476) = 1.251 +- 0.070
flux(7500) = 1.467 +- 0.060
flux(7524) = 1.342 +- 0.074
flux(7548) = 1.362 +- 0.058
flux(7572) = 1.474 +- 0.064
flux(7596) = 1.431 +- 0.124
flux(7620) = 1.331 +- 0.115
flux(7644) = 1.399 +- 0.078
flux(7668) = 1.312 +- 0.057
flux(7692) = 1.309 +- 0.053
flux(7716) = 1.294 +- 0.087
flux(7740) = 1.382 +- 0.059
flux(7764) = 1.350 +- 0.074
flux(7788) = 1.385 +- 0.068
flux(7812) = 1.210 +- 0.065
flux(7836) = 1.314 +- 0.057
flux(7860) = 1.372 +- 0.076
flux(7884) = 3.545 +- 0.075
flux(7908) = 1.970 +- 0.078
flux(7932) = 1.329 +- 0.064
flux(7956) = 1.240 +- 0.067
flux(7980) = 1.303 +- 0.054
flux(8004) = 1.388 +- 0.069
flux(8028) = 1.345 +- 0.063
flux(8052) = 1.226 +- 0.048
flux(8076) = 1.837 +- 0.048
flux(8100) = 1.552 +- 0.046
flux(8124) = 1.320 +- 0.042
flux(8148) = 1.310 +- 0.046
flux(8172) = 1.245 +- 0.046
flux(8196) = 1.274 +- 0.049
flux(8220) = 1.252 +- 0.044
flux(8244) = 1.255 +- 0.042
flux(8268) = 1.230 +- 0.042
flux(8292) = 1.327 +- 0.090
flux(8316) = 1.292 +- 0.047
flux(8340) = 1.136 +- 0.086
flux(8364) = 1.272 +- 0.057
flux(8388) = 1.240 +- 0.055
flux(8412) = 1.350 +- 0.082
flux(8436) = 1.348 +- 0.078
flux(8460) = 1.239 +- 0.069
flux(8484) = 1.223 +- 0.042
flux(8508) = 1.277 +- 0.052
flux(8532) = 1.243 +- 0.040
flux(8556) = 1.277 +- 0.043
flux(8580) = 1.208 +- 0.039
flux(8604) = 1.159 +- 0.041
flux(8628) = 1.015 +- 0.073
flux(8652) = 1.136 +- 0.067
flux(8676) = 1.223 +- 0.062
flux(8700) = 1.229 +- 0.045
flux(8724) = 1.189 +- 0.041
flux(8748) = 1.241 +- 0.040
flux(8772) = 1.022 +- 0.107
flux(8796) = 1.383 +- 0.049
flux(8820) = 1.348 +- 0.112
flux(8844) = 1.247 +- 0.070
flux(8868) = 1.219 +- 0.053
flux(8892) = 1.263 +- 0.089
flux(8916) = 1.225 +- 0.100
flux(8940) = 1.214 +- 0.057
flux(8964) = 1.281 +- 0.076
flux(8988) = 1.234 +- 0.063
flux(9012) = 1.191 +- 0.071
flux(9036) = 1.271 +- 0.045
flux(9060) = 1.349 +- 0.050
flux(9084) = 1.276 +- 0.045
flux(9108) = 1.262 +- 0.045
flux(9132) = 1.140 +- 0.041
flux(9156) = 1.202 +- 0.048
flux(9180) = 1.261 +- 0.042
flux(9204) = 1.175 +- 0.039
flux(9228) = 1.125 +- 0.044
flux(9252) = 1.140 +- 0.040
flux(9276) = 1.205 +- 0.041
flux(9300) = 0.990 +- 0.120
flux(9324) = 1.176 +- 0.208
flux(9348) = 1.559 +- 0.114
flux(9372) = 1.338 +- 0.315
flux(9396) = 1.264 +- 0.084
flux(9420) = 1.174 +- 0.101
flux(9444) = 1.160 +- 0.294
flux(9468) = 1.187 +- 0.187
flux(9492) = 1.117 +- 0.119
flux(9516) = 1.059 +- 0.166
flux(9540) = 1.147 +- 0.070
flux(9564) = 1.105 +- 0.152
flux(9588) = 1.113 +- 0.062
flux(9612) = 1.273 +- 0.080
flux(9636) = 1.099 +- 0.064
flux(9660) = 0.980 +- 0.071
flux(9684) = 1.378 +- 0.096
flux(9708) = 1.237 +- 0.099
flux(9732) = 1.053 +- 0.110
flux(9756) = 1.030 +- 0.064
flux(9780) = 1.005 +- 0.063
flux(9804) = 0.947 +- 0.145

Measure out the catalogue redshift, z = 0.201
